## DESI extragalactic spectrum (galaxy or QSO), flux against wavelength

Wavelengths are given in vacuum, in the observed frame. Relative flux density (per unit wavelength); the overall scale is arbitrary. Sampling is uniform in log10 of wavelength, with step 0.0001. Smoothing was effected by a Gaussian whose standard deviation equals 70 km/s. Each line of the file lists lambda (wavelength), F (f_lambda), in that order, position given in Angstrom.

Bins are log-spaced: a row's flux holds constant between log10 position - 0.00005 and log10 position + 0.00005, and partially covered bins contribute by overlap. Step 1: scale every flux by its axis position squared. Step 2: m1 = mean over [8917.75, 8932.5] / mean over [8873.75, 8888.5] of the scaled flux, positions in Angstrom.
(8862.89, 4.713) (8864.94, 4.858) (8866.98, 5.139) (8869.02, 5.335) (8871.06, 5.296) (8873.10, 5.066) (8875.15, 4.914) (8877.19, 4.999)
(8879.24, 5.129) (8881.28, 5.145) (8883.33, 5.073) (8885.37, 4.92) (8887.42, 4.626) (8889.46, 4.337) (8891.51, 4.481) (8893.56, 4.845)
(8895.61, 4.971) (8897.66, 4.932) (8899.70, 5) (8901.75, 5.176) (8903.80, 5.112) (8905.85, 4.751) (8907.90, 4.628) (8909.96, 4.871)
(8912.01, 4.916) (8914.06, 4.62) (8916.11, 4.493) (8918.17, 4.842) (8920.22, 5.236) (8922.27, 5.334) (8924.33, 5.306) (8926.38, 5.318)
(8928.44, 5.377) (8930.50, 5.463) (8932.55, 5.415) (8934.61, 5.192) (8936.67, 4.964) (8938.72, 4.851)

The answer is 1.1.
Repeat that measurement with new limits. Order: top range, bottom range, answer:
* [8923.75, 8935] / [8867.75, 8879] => 1.06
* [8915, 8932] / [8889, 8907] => 1.07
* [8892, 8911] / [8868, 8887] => 0.97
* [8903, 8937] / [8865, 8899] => 1.03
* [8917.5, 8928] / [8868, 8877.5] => 1.03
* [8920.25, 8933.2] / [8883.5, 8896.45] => 1.15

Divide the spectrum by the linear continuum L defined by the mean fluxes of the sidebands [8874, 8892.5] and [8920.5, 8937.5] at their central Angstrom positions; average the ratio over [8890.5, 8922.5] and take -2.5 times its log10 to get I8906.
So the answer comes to 0.04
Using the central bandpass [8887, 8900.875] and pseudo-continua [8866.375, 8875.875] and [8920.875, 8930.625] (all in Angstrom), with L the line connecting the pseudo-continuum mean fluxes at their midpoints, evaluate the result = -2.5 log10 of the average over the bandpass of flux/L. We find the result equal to 0.105 mag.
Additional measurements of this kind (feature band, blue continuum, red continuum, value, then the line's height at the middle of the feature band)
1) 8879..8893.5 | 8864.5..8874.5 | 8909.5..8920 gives 0.05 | 5.01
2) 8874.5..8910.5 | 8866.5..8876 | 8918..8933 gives 0.07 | 5.22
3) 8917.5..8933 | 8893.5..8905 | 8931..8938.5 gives -0.03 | 5.14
